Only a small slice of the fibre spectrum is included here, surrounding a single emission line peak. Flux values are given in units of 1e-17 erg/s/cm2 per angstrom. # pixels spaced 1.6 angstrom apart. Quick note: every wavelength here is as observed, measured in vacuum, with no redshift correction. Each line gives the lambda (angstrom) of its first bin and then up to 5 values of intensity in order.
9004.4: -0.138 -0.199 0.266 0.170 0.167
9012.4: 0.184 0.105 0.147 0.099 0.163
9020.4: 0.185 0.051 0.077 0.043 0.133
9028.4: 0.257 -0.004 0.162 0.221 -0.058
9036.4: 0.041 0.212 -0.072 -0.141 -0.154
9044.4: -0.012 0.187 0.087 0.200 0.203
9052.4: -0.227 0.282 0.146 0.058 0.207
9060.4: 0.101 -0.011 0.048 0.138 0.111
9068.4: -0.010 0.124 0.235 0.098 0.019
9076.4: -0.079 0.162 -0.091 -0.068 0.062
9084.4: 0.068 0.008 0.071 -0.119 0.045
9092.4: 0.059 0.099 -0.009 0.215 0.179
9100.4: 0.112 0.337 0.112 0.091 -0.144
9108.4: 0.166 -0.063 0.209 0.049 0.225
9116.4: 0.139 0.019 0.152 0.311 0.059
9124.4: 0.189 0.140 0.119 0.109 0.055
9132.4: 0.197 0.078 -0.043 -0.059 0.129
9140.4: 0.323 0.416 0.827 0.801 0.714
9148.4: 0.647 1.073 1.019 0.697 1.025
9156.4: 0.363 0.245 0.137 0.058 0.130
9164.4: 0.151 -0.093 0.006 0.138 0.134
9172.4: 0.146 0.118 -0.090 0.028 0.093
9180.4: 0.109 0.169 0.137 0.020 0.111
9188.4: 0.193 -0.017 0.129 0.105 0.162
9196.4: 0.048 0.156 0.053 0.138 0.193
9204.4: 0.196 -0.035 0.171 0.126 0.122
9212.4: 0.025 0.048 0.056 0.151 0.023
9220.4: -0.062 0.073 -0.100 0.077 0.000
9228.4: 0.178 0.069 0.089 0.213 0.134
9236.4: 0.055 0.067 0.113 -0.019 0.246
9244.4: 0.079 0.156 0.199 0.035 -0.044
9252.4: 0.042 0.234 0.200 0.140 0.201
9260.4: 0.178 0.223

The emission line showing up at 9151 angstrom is [O II]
